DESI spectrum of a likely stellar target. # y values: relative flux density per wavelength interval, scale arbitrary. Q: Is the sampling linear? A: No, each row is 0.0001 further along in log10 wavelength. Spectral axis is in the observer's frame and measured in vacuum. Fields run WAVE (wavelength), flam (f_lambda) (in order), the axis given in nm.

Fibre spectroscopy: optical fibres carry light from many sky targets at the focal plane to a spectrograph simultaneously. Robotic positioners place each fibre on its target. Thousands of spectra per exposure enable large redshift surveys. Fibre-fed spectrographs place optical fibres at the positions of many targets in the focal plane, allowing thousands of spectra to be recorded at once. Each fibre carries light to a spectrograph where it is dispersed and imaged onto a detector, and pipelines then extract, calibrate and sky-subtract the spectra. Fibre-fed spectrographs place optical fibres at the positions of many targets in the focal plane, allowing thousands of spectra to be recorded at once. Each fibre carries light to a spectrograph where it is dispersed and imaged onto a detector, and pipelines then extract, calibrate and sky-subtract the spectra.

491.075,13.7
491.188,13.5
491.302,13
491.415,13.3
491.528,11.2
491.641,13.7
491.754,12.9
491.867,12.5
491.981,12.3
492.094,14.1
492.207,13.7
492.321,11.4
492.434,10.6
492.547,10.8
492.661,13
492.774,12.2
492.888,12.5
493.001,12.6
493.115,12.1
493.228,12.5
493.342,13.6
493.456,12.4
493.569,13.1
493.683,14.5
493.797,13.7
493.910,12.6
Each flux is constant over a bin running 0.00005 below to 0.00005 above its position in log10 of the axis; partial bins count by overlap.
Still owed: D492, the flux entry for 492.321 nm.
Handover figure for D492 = 11.4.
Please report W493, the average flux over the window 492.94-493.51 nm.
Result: 12.6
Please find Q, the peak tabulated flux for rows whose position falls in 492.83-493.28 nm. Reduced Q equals 12.6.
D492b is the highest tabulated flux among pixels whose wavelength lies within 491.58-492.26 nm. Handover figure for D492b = 14.1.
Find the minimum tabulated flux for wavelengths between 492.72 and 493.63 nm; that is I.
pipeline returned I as 12.1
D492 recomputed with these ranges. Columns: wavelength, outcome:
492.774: 12.2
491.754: 12.9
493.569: 13.1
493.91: 12.6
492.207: 13.7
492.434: 10.6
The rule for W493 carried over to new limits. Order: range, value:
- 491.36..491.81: 12.8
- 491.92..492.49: 12.4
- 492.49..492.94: 12.1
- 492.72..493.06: 12.4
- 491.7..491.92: 12.7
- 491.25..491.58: 12.5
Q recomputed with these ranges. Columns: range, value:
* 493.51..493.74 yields 14.5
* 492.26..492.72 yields 13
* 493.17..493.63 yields 13.6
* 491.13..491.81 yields 13.7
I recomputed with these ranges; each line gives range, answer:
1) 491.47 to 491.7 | 11.2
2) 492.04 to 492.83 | 10.6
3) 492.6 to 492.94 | 12.2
